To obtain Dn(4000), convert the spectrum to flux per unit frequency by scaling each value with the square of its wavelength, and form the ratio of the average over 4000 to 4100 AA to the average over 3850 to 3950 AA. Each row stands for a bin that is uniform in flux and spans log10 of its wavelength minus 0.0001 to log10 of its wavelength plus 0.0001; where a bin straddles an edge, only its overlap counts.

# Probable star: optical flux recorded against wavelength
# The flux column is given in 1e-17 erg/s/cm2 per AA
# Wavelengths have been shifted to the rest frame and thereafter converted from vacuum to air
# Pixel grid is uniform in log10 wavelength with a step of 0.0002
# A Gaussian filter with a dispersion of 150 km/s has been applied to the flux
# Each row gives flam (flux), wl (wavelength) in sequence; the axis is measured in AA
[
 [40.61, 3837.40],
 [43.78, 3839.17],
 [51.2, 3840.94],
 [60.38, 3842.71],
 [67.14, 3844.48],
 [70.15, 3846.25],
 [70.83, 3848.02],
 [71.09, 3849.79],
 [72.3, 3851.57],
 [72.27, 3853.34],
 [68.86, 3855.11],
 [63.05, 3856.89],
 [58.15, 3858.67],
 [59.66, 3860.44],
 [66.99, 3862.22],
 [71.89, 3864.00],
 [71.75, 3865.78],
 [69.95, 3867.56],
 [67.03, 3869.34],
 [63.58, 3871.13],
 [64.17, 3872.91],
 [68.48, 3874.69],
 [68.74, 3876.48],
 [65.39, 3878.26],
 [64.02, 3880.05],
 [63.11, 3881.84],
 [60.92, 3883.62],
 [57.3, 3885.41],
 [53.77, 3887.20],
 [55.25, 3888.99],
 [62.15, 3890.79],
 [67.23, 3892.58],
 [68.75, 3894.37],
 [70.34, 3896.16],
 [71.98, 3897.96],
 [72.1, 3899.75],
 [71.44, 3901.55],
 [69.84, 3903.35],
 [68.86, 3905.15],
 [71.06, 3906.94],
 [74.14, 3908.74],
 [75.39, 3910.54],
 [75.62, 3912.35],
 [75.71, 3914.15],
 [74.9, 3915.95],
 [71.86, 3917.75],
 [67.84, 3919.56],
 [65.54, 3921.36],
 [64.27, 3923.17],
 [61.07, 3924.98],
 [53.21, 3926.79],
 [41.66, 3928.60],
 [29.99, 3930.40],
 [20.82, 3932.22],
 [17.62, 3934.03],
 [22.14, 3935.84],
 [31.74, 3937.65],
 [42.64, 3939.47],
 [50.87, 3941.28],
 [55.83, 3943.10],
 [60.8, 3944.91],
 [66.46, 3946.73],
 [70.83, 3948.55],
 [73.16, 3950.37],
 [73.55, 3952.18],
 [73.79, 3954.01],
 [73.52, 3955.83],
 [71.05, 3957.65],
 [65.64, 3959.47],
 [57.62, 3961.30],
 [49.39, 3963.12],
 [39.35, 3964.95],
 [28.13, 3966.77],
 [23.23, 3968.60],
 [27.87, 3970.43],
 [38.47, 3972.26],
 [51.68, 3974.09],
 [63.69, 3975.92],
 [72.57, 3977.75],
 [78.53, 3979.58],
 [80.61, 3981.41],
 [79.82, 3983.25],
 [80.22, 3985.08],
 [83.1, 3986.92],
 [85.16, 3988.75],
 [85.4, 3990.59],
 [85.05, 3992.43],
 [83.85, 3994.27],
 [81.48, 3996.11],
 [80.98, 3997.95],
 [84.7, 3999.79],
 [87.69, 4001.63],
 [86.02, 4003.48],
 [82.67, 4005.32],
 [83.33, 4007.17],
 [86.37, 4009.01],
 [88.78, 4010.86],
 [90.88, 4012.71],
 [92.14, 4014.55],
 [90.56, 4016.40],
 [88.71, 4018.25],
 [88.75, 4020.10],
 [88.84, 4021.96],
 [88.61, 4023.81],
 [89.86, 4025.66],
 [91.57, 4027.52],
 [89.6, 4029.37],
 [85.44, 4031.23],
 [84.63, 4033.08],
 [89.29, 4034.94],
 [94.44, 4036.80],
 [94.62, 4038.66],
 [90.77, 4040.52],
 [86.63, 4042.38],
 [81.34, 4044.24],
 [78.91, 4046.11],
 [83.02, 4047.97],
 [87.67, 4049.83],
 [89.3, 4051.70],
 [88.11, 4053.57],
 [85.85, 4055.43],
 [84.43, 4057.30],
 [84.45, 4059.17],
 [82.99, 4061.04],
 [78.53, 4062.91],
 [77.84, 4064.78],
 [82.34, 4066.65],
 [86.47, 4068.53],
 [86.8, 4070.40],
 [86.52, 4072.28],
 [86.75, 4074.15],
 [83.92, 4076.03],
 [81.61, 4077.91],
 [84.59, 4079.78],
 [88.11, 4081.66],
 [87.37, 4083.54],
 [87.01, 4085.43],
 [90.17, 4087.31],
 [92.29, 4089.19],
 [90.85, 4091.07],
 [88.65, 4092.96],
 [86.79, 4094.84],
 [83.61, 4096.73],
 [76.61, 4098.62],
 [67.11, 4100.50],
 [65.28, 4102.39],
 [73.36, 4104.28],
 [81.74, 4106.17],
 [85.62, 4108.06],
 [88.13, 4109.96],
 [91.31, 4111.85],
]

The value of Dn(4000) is 1.5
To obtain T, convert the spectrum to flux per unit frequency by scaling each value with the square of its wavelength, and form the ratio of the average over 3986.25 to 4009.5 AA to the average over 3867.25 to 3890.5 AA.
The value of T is 1.42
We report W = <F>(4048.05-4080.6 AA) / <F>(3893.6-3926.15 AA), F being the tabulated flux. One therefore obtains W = 1.20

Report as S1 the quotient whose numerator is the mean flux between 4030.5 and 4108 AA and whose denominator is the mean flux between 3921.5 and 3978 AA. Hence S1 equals 1.67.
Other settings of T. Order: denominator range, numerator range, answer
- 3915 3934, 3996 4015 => 1.68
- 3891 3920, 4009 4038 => 1.33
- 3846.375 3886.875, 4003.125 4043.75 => 1.45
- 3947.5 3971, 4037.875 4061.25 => 1.60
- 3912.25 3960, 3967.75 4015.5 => 1.36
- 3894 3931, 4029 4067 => 1.38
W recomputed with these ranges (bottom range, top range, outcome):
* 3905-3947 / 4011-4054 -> 1.60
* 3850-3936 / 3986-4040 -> 1.38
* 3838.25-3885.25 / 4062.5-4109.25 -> 1.28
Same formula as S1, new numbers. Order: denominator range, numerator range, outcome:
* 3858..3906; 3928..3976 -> 0.74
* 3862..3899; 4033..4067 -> 1.31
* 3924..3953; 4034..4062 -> 1.80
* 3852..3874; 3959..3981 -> 0.75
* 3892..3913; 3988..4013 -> 1.19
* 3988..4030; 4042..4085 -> 0.97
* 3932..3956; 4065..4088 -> 1.63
